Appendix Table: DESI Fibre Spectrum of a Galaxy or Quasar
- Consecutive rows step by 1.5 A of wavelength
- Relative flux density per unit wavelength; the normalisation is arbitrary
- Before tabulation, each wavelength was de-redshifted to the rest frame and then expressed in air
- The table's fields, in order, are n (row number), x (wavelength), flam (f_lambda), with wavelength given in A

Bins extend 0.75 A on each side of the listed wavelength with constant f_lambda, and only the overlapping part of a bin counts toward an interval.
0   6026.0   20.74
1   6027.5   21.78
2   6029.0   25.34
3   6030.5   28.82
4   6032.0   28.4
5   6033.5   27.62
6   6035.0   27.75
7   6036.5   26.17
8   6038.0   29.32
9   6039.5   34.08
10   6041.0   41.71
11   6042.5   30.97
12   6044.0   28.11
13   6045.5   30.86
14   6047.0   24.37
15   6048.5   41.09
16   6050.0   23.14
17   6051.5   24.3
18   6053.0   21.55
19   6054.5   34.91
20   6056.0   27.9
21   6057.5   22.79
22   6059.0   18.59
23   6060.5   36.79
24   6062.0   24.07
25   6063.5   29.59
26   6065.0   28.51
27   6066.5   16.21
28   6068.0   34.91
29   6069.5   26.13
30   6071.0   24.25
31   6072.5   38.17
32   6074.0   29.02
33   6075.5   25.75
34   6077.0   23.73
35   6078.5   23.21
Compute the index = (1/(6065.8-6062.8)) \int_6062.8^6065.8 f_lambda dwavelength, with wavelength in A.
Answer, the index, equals 28.8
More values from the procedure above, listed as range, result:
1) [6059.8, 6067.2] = 27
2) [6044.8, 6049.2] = 32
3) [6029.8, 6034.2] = 28.3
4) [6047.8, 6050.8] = 31.8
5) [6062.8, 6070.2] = 27.1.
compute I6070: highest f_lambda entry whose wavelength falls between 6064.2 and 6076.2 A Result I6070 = 38.17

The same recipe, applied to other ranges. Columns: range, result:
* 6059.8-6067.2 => 36.79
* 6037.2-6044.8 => 41.71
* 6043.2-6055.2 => 41.09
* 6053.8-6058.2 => 34.91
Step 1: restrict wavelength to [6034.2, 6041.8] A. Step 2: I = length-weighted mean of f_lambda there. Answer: 31.8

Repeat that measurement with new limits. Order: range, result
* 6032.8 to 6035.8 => 27.7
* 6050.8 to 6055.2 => 26.9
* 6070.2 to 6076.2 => 29.3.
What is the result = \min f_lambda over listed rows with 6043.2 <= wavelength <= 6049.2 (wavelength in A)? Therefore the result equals 24.37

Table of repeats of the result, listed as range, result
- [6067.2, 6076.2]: 24.25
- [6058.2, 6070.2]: 16.21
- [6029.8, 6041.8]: 26.17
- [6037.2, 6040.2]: 29.32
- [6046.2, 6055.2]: 21.55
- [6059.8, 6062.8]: 24.07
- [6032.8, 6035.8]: 27.62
